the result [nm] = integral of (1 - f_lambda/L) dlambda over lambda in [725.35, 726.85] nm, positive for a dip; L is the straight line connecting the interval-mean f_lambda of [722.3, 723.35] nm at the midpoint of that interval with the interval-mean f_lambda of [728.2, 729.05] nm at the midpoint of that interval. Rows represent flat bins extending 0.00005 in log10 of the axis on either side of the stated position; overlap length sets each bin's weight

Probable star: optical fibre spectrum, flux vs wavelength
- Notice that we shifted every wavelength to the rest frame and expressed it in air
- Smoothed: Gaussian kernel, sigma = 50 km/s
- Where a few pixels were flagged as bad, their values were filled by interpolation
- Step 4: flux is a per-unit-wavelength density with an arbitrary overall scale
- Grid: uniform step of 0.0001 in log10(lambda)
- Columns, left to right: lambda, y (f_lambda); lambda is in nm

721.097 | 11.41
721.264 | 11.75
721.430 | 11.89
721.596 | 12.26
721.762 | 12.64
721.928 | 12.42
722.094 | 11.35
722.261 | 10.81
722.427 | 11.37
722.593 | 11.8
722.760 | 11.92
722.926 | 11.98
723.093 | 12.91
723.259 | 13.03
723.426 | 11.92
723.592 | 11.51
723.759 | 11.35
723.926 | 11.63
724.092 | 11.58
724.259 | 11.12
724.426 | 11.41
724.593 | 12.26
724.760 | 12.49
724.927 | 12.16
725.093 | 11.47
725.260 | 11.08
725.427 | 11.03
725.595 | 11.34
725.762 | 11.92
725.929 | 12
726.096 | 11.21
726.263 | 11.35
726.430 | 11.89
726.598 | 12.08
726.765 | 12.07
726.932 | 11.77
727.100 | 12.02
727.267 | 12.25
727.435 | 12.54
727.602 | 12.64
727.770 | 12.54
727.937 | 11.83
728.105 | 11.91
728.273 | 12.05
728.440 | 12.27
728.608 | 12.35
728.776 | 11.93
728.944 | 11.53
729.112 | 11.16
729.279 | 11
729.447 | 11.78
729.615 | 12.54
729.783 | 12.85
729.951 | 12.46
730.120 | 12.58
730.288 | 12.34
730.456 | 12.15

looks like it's 0.05 nm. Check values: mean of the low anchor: 12.1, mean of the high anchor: 12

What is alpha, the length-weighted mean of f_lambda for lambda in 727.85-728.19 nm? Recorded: 11.9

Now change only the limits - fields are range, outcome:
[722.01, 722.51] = 11.2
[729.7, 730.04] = 12.6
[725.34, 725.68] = 11.2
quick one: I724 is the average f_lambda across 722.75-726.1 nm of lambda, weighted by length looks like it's 11.8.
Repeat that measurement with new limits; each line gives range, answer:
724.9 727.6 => 11.8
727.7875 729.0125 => 12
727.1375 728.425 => 12.2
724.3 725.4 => 11.7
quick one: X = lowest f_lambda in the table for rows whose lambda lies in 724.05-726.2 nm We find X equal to 11.03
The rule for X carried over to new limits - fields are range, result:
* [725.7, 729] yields 11.21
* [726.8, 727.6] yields 11.77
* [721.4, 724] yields 10.81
